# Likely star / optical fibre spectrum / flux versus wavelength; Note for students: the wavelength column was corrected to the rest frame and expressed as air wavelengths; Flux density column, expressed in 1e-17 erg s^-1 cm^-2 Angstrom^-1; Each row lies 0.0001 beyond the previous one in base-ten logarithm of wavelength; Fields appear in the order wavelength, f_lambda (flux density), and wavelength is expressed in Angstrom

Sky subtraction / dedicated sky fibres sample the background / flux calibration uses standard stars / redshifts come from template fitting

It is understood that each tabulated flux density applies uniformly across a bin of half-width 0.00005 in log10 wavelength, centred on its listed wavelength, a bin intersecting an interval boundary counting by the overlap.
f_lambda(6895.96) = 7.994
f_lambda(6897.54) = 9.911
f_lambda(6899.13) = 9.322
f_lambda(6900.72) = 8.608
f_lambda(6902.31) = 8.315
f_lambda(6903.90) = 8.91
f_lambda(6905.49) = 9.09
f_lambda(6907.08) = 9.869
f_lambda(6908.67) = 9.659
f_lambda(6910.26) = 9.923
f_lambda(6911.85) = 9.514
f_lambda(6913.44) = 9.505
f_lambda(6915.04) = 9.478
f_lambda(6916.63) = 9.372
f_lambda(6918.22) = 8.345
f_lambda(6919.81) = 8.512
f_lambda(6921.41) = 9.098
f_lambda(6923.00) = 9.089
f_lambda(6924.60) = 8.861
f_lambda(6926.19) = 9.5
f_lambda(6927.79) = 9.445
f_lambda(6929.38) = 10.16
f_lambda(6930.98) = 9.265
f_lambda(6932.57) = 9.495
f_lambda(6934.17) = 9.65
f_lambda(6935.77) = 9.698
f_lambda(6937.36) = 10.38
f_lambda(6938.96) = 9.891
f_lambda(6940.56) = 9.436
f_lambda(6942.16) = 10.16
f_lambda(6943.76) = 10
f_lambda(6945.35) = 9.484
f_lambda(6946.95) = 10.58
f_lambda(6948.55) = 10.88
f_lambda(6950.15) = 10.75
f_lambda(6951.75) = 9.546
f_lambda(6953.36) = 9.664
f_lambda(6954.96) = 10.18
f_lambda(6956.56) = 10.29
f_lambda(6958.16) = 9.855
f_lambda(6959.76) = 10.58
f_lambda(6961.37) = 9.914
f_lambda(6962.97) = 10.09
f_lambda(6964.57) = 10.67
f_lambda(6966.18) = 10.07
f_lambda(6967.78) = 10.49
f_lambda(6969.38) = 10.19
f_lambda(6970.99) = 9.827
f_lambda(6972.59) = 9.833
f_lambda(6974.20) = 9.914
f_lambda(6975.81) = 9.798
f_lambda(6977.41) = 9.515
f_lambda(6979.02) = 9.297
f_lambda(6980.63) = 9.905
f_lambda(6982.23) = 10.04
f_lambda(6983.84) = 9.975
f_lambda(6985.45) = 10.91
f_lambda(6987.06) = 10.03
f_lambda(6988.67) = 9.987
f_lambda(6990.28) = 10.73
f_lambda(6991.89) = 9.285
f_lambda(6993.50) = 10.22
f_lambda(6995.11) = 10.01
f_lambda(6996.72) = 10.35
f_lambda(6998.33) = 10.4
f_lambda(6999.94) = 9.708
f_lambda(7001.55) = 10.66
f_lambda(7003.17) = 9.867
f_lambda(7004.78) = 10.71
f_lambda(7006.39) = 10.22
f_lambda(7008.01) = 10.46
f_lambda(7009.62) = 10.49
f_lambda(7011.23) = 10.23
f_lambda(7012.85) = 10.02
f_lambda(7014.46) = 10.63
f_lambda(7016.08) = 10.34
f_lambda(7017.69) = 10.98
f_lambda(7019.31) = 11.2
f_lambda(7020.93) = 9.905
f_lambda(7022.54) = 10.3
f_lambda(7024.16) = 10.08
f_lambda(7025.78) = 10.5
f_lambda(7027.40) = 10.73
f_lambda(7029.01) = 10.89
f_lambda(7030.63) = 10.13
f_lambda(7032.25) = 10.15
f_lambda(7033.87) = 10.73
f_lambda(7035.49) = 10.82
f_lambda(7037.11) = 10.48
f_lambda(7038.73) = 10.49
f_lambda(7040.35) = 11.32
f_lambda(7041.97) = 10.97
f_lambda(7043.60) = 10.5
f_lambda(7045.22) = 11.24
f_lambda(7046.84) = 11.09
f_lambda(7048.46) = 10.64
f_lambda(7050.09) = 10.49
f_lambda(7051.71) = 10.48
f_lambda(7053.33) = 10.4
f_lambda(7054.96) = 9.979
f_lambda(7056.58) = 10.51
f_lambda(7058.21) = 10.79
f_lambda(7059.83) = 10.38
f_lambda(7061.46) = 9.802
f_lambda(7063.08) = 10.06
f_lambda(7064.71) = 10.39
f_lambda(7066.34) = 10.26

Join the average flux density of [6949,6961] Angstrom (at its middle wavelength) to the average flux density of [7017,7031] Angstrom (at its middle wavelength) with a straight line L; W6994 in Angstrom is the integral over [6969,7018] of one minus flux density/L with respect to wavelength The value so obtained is 1.03 Angstrom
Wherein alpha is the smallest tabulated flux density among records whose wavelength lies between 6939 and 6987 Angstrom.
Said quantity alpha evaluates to 9.297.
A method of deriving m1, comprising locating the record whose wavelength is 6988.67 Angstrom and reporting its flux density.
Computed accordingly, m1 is 9.987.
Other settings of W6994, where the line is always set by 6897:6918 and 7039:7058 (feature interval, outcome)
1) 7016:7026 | -0.06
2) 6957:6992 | -0.34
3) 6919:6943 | 0.08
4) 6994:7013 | -0.04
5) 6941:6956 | -0.64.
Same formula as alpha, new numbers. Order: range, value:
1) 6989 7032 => 9.285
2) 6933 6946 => 9.436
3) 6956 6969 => 9.855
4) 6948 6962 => 9.546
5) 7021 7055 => 9.979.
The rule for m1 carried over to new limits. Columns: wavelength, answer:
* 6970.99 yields 9.827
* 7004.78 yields 10.71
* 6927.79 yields 9.445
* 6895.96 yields 7.994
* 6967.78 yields 10.49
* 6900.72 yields 8.608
